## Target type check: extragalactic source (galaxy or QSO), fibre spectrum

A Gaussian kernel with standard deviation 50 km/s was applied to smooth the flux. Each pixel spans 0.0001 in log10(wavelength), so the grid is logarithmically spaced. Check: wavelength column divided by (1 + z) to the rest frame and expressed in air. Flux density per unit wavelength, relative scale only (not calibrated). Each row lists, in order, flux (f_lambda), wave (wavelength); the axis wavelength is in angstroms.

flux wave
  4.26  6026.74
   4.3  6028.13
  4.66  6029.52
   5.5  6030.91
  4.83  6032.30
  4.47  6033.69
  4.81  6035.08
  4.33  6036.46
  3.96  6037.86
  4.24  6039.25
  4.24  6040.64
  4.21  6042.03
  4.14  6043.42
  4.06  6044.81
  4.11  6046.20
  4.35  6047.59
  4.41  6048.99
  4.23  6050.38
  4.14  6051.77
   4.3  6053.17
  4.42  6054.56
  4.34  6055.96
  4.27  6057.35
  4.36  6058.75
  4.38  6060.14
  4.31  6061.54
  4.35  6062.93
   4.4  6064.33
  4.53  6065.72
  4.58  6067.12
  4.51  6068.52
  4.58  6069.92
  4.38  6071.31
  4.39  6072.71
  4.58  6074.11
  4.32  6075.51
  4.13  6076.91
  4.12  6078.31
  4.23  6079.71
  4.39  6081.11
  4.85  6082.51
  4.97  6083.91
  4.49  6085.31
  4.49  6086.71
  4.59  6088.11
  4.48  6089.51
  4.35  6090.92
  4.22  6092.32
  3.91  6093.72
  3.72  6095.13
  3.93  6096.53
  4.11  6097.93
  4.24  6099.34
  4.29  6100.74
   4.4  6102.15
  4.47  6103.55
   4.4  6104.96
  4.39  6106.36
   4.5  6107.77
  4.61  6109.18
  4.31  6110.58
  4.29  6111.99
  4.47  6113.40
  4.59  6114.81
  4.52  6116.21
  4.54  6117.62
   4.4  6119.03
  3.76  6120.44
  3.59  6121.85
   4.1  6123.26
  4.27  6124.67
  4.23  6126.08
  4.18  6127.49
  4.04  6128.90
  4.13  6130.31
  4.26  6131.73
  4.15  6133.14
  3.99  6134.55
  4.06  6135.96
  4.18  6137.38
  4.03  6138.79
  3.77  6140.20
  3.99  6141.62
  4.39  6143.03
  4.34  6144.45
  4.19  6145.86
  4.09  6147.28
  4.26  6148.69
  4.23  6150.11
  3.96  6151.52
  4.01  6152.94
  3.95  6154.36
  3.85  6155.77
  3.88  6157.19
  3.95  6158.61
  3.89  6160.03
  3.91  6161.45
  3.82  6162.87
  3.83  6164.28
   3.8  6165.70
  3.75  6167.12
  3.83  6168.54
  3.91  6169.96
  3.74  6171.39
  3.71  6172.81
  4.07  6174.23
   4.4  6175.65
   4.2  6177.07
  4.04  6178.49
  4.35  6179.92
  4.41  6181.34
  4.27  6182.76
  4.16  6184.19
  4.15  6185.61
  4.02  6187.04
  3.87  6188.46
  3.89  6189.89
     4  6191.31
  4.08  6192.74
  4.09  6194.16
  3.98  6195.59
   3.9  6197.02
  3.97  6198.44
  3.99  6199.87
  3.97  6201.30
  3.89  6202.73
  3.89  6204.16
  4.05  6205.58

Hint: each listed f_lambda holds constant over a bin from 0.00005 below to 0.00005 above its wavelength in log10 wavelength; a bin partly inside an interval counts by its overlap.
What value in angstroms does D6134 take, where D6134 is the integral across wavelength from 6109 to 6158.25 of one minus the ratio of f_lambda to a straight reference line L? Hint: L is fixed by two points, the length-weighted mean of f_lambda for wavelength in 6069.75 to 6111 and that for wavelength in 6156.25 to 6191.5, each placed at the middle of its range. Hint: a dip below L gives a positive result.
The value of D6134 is 0.2 angstroms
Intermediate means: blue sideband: 4.36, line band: 4.15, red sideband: 3.99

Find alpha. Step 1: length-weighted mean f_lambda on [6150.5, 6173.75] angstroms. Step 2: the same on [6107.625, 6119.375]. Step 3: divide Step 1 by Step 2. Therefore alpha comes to 0.87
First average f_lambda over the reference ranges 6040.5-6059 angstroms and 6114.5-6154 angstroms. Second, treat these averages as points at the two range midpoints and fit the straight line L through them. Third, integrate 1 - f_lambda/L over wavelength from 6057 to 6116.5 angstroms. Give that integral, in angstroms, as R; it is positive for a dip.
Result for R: -2.5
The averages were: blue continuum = 4.25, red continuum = 4.15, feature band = 4.38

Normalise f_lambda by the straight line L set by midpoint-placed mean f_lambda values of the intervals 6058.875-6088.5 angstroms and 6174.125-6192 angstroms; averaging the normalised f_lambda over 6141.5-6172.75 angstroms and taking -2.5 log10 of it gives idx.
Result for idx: 0.06 mag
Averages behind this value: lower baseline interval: 4.45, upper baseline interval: 4.14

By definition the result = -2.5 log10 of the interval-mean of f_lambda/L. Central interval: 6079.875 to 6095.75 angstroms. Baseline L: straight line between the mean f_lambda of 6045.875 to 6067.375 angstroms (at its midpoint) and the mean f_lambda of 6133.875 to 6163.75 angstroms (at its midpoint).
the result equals -0.04 mag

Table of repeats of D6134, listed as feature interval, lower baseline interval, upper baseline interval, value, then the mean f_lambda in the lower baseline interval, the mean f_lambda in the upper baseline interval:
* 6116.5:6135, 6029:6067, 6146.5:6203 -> 0.1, 4.39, 4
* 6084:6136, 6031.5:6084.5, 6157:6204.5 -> -0.7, 4.38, 3.99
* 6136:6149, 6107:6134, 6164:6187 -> 0.1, 4.26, 4.04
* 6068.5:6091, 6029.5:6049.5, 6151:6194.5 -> -0.9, 4.41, 3.99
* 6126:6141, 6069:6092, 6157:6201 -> 0.4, 4.46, 4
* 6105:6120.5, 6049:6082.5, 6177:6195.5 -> -0.6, 4.37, 4.11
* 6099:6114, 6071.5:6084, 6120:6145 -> -0.6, 4.41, 4.08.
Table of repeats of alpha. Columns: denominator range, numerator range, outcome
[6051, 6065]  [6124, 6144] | 0.95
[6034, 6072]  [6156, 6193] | 0.92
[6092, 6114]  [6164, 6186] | 0.95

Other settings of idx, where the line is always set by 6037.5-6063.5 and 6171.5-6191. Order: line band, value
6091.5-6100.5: 0.04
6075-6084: -0.04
